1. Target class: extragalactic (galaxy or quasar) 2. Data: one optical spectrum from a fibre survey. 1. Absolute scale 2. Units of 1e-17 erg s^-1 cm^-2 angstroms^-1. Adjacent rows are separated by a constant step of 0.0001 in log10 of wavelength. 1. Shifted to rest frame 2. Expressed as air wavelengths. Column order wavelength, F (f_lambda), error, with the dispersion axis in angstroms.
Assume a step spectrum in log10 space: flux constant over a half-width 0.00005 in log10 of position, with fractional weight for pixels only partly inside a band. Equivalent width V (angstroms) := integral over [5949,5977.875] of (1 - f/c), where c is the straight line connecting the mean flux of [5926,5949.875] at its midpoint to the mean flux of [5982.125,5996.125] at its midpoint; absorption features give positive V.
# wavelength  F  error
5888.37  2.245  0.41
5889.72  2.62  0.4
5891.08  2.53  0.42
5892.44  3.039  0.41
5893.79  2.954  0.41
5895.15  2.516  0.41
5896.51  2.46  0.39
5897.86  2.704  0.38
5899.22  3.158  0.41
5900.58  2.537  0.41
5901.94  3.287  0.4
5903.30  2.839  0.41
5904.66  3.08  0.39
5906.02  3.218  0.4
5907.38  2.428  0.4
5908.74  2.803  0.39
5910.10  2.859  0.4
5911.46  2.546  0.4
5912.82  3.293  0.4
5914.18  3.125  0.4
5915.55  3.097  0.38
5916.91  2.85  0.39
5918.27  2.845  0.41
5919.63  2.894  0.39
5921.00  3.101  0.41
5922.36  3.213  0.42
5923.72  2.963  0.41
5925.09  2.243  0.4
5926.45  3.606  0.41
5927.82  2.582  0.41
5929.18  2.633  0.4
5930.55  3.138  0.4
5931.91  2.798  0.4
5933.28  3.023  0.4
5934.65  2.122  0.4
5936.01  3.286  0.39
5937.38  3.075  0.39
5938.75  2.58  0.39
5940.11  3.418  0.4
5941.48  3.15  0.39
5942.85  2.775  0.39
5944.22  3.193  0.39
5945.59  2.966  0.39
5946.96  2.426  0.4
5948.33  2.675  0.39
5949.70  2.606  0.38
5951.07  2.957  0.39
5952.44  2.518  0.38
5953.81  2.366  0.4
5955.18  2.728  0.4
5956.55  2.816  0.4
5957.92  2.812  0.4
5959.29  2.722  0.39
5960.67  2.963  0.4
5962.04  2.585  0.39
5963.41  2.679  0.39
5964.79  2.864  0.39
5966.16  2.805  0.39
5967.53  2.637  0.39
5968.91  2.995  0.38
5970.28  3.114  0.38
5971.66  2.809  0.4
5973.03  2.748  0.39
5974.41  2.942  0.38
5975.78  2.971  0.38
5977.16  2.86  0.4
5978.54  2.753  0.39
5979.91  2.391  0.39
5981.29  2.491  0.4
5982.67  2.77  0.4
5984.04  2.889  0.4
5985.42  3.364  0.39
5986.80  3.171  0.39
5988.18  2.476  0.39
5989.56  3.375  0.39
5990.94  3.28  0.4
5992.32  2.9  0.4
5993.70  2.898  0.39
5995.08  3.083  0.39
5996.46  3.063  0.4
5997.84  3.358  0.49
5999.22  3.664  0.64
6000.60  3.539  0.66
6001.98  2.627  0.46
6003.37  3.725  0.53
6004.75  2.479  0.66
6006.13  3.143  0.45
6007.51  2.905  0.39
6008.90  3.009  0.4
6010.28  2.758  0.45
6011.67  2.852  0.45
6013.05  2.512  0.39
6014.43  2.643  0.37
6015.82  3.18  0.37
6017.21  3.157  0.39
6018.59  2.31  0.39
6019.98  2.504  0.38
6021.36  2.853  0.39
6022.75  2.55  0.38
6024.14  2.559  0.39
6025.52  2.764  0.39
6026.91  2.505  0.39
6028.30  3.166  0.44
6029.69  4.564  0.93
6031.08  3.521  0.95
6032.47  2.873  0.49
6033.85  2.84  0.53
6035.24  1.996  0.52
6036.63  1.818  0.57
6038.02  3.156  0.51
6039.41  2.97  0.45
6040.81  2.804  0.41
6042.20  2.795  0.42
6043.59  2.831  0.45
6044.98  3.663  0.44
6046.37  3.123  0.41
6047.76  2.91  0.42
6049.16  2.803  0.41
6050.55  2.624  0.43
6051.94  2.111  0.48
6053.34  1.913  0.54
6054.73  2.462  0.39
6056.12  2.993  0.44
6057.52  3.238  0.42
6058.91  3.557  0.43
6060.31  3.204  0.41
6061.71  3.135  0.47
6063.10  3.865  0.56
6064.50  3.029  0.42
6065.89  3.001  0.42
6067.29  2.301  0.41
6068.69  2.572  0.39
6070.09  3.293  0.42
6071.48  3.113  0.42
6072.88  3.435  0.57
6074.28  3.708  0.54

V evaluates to 1.7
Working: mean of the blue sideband 2.89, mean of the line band 2.79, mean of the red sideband 3.02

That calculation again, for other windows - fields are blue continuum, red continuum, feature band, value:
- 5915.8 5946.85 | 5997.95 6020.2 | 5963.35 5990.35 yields 0.8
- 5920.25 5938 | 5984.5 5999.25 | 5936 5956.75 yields 0.9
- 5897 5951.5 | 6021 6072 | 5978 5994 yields 0.0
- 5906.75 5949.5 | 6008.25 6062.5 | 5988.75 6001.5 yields -1.6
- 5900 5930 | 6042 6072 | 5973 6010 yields -0.9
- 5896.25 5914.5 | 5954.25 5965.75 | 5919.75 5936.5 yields -0.3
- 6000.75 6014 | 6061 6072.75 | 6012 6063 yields 2.1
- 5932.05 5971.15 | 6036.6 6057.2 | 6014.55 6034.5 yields -1.2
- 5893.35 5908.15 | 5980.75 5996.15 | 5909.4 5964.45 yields 0.7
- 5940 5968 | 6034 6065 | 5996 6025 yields -0.9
